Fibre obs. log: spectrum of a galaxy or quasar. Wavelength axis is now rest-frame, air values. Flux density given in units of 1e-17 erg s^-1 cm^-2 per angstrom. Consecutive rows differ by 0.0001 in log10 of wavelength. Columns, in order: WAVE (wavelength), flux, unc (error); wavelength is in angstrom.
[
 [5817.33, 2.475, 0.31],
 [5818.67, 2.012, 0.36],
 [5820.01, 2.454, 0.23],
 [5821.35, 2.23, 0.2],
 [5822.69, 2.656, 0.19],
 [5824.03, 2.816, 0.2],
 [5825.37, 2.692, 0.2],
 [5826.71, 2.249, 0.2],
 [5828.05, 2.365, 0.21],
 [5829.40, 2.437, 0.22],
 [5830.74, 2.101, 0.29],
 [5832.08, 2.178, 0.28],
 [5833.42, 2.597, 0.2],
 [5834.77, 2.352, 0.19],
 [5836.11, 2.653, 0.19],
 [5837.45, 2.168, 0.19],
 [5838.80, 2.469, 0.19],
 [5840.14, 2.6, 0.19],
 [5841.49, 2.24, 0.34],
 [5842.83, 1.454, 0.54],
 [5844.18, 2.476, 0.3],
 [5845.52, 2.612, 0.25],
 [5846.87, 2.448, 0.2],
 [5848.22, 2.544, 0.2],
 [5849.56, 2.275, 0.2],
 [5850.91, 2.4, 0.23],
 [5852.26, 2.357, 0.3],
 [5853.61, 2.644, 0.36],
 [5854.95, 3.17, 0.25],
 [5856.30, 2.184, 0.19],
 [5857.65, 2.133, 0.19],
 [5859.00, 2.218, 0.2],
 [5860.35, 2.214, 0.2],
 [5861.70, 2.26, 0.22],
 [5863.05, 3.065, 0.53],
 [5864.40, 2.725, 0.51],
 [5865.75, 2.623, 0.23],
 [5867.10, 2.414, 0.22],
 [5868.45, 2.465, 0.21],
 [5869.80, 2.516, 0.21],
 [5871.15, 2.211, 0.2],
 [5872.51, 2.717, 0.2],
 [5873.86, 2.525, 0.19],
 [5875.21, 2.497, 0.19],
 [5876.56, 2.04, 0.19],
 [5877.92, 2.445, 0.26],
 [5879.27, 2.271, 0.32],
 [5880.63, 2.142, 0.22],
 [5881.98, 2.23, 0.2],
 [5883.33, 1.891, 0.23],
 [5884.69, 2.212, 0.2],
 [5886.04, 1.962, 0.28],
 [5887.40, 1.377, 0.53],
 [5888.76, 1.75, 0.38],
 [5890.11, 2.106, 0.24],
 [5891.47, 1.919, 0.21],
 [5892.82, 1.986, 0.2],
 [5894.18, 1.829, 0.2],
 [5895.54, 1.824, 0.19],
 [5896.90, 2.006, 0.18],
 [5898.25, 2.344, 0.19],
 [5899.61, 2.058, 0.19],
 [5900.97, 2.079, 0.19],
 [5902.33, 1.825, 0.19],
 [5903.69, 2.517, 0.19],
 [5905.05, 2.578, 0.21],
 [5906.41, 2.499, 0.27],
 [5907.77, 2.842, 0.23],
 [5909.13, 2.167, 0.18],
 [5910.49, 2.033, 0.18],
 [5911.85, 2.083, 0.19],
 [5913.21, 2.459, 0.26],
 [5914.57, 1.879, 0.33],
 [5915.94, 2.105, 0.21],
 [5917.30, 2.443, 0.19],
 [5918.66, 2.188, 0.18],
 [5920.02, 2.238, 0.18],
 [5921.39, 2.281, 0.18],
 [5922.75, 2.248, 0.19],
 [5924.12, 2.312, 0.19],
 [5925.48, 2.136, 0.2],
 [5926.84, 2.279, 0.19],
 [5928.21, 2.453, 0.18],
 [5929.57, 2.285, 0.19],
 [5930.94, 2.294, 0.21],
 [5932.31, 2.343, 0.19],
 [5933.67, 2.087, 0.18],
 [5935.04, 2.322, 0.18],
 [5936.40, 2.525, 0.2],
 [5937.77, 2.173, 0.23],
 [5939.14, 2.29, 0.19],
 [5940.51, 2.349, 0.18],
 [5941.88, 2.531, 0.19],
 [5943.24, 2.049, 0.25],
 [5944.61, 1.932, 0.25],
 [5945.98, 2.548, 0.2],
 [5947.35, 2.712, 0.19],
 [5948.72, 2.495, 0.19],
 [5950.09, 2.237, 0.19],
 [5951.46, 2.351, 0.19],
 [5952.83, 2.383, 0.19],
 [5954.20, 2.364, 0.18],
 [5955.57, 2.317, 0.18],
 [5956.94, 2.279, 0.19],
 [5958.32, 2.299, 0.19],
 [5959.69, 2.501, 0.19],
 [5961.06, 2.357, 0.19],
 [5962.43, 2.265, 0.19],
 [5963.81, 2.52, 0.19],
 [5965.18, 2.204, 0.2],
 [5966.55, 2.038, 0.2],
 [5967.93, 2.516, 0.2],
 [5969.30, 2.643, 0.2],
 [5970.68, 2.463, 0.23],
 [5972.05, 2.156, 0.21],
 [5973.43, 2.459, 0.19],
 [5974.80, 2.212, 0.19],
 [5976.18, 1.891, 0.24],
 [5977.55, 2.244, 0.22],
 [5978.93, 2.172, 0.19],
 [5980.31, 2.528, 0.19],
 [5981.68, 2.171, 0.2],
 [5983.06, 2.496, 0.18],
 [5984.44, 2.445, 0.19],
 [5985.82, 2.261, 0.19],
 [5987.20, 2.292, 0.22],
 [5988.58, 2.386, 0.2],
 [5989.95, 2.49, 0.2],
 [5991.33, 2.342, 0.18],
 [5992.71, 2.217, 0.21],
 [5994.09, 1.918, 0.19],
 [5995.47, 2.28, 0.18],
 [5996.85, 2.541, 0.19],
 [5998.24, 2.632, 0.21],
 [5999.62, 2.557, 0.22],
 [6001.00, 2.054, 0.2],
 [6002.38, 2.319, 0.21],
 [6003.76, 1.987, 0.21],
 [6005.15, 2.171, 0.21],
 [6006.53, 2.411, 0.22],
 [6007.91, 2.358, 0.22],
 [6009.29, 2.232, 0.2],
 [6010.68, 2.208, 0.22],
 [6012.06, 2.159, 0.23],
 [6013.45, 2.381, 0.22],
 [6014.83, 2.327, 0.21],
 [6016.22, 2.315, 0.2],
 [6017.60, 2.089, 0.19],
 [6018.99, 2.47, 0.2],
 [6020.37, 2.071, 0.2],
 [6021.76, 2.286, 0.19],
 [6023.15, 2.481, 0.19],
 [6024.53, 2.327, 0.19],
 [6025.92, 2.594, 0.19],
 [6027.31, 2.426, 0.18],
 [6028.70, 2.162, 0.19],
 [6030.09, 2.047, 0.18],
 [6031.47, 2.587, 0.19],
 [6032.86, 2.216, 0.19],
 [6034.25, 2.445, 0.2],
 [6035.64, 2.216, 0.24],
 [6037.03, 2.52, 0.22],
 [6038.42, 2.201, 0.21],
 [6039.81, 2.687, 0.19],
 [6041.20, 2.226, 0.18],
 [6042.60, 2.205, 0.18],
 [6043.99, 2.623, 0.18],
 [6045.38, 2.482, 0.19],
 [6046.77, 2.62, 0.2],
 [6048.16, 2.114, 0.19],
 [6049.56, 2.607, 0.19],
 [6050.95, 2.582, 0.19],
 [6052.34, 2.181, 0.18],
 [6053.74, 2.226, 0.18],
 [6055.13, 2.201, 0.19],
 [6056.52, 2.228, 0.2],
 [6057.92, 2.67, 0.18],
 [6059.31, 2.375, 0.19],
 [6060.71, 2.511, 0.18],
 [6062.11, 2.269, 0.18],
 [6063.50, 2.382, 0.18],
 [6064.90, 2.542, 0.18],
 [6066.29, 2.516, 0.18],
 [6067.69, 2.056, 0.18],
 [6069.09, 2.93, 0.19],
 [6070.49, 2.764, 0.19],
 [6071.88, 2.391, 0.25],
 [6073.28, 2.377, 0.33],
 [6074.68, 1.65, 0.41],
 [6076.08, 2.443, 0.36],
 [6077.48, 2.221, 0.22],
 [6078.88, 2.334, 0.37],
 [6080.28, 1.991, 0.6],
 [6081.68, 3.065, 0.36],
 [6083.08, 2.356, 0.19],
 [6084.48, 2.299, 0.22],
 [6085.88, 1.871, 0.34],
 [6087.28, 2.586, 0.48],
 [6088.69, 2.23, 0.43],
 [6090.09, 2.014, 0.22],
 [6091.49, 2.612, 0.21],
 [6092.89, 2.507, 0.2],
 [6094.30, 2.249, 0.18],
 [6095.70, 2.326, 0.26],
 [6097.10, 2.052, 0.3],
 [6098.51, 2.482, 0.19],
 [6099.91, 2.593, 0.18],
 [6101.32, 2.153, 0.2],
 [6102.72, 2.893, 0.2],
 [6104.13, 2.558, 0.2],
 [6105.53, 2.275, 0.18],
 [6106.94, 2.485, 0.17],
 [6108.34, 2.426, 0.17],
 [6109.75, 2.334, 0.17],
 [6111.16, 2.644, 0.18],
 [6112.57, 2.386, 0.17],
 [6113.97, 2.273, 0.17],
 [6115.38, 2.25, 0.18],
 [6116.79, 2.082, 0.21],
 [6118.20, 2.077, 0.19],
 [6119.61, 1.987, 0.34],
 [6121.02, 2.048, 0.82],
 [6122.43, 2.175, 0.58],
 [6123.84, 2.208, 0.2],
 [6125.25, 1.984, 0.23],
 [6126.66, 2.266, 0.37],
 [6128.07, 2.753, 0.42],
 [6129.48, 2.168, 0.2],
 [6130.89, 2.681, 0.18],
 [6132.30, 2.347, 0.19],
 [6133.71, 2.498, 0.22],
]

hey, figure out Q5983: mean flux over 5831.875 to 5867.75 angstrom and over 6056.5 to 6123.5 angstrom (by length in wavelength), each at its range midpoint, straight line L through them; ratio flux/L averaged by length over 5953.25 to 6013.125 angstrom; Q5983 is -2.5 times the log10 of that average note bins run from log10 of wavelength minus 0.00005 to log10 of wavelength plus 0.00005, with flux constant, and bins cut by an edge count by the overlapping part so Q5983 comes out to 0.03 mag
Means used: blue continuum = 2.43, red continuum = 2.35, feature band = 2.31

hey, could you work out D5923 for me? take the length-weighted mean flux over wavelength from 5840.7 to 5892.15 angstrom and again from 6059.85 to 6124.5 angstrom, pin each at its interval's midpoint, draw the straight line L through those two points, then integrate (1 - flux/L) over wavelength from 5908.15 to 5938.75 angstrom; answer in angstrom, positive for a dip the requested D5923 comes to 0.9 angstrom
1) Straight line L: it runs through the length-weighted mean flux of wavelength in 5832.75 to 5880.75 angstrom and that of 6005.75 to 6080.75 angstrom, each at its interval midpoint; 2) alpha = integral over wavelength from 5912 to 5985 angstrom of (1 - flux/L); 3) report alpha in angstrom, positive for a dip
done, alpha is 2.4 angstrom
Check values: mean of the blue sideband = 2.42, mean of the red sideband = 2.35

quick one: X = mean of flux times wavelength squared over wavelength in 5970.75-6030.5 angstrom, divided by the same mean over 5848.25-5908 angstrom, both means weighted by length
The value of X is 1.05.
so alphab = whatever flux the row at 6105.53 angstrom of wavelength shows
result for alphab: 2.275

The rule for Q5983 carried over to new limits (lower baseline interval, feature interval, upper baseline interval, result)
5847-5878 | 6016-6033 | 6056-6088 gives 0.04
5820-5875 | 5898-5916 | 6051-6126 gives 0.08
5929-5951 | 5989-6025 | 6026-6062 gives 0.03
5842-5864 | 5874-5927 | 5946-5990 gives 0.11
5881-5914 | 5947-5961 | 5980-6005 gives -0.07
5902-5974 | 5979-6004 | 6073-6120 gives 0.00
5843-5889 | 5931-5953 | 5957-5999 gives 0.00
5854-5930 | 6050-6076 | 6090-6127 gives -0.04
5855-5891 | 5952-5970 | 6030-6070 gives -0.01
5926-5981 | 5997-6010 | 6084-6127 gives 0.00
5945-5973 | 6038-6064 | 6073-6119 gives -0.02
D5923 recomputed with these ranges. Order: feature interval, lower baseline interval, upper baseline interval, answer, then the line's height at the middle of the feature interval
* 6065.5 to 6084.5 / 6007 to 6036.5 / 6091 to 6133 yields -0.5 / 2.33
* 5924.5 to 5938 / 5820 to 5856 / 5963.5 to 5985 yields 0.3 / 2.35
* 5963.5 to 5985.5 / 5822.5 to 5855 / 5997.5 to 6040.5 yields 0.3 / 2.35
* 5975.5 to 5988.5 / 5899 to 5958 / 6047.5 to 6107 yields 0.2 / 2.32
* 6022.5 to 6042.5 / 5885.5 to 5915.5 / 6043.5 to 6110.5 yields -0.4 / 2.31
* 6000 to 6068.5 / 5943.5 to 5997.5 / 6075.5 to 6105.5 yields 0.4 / 2.35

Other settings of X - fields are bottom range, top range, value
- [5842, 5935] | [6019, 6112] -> 1.11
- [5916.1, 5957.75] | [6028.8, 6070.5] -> 1.08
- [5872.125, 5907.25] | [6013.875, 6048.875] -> 1.15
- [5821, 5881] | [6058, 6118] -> 1.06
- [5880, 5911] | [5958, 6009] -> 1.14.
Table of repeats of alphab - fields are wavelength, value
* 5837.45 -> 2.168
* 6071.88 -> 2.391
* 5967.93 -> 2.516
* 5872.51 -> 2.717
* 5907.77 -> 2.842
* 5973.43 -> 2.459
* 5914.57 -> 1.879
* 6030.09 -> 2.047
